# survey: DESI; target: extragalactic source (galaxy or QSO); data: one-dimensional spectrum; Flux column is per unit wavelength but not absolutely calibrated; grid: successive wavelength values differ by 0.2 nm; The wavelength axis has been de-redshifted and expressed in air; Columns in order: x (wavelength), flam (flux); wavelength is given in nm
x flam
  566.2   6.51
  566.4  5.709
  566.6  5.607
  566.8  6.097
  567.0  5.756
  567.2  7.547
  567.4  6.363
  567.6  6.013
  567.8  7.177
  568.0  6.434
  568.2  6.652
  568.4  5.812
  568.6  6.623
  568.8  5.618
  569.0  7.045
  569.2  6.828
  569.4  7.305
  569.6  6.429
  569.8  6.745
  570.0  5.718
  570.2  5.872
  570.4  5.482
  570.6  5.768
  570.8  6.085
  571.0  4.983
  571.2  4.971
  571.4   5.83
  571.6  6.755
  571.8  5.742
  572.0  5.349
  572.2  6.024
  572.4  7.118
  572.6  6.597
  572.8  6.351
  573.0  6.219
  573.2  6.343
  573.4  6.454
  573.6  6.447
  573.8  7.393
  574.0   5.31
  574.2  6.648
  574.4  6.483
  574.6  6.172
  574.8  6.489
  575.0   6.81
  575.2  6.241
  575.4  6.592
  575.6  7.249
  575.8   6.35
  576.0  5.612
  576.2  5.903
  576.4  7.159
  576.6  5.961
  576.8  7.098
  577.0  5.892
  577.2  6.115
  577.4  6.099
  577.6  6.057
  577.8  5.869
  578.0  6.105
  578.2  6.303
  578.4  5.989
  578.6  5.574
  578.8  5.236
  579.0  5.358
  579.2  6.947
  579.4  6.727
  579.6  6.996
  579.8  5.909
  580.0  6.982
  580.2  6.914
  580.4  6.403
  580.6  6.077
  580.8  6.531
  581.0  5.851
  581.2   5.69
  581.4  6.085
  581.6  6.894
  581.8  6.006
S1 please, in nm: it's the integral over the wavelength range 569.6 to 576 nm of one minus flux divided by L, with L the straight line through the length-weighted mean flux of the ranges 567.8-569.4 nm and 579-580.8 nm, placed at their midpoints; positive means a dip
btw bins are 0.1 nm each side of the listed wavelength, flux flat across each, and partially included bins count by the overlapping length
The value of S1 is 0.32 nm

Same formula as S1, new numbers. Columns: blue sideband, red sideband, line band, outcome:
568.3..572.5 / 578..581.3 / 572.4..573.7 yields -0.07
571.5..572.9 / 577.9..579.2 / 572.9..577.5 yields -0.24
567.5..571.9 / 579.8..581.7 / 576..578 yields 0.03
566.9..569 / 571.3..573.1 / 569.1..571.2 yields 0.09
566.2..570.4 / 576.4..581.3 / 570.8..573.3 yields 0.11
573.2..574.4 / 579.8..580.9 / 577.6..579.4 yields 0.15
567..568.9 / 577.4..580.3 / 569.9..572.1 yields 0.24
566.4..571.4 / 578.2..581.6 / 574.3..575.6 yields -0.07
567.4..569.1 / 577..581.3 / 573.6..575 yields -0.04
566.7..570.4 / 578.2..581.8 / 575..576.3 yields -0.01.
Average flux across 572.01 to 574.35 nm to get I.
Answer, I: 6.4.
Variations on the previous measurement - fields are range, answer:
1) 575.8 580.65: 6.22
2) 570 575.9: 6.2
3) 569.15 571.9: 6.02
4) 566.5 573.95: 6.25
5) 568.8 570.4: 6.44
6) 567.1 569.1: 6.53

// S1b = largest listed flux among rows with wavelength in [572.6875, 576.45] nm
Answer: 7.393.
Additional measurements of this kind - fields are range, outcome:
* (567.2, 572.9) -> 7.547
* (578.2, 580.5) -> 6.996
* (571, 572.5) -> 7.118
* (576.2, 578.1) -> 7.159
